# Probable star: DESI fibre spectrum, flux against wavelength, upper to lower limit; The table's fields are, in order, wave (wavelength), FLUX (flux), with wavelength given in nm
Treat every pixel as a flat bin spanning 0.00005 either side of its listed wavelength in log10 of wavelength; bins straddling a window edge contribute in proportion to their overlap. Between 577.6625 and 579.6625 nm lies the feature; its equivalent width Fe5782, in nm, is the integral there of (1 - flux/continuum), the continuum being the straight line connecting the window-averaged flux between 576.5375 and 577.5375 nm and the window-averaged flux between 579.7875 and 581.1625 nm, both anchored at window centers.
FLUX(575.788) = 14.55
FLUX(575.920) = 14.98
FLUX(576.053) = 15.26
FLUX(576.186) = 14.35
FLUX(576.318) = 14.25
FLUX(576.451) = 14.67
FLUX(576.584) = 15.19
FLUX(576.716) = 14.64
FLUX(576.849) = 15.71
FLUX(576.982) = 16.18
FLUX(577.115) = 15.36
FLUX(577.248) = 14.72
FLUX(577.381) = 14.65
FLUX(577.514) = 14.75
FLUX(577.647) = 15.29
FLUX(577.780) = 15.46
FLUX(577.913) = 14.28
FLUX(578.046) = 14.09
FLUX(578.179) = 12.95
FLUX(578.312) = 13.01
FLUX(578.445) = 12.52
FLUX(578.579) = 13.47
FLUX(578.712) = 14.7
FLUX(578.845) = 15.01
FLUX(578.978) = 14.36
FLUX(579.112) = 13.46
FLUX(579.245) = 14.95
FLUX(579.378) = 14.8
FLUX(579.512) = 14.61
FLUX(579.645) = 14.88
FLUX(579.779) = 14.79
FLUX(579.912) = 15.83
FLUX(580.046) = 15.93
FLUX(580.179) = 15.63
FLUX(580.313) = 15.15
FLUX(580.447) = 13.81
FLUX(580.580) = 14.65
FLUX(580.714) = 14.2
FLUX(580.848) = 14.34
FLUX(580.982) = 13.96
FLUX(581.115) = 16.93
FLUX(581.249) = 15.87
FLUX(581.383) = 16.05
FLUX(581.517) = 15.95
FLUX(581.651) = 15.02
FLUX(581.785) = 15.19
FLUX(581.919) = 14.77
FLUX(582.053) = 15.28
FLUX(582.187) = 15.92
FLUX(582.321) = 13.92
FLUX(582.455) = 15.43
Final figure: 0.12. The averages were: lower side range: 15.2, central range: 14.2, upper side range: 15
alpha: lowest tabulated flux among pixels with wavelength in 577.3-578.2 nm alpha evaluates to 12.95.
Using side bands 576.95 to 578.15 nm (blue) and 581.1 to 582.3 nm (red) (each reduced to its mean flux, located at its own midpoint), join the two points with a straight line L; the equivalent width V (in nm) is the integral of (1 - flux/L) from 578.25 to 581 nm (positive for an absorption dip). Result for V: 0.13 nm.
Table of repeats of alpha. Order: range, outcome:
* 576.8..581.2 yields 12.52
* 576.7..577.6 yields 14.64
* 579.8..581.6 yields 13.81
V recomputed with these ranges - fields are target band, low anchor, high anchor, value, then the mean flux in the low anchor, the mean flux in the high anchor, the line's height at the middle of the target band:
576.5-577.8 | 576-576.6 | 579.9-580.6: -0.034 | 14.7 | 15.1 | 14.8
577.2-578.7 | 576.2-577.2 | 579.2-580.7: 0.093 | 15.1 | 15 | 15.1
